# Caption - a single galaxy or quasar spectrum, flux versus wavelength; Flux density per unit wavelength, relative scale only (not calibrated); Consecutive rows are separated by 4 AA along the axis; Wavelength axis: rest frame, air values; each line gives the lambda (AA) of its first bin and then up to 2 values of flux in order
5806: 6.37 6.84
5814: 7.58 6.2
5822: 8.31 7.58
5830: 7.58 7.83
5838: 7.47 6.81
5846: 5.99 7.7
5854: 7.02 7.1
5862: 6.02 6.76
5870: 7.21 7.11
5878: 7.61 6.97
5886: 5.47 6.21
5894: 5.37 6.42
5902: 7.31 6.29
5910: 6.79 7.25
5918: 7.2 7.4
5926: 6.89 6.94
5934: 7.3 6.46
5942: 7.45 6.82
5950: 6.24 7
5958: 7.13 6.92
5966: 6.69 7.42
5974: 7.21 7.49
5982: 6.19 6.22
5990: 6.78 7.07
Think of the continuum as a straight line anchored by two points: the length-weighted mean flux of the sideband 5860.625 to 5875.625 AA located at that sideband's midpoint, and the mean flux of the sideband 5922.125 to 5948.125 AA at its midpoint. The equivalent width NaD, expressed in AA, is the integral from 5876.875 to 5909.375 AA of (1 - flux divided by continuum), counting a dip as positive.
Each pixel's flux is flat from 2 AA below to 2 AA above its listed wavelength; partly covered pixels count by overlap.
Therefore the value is 2.1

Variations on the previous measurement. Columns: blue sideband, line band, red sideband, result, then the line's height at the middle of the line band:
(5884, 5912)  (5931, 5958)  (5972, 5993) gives -1.4 AA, 6.56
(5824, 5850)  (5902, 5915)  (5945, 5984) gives 0.4 AA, 7.06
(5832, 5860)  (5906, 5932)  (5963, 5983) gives 0.2 AA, 7.08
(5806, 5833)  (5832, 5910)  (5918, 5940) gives 4.3 AA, 7.16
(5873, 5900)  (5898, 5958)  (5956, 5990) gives -2.6 AA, 6.65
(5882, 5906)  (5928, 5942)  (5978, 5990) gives -1.4 AA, 6.36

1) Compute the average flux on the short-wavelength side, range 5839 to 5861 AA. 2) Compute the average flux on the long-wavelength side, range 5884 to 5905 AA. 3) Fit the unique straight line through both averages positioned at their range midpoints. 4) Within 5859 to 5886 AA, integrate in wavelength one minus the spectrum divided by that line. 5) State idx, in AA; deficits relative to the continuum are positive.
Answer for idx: -1.3 AA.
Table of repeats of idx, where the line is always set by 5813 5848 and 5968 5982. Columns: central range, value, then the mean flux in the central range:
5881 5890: 1.37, 6.13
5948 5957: 0.67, 6.68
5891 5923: 2.26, 6.72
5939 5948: 0.19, 7.06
